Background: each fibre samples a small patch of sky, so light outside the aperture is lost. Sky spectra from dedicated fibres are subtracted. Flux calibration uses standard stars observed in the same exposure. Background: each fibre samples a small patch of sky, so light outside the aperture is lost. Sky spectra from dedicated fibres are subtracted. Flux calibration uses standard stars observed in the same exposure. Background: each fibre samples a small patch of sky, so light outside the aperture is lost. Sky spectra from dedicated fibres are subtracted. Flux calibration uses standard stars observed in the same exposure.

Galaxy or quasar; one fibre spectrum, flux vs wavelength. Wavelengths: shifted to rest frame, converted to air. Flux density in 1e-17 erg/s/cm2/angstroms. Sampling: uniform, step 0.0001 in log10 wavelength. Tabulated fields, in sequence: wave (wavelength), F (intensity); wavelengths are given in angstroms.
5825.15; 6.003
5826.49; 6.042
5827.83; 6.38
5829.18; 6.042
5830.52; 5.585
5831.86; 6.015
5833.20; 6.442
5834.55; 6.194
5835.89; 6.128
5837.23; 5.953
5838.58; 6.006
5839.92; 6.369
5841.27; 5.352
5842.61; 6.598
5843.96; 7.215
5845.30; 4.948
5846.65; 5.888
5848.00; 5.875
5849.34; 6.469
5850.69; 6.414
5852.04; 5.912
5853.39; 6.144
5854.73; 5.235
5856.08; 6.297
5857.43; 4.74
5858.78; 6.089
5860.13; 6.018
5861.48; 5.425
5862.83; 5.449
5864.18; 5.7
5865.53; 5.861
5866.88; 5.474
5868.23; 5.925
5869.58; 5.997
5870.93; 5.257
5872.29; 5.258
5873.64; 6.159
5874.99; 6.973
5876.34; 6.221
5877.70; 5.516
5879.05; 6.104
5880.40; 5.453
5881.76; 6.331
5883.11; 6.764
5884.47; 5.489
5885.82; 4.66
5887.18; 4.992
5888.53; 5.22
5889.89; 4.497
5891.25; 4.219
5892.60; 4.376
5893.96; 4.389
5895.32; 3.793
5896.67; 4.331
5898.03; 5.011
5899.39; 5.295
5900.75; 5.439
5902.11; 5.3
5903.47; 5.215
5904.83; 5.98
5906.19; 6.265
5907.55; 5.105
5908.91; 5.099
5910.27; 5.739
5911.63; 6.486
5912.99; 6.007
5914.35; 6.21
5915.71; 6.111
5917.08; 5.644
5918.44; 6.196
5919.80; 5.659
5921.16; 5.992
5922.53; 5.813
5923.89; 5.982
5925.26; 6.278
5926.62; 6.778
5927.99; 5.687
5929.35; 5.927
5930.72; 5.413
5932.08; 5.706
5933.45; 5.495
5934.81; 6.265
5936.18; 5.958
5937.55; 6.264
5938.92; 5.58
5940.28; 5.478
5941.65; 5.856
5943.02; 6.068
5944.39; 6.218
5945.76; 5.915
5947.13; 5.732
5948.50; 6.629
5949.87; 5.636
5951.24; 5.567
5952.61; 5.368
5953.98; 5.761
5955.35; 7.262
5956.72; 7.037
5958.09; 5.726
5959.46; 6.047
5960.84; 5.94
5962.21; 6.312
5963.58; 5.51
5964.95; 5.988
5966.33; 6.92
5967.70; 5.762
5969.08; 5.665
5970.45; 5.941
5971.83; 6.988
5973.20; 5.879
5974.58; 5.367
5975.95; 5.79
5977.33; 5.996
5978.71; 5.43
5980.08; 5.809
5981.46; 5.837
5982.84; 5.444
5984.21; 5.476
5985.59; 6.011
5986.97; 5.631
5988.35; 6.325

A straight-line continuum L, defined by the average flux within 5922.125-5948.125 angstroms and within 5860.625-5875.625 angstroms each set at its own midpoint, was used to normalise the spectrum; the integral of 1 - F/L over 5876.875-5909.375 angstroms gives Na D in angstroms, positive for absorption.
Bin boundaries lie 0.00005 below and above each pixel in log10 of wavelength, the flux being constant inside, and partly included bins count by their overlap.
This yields 3.5 angstroms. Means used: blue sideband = 5.77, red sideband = 5.93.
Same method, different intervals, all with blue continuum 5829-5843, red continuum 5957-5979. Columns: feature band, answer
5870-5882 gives 0.3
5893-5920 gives 2.5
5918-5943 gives 0.4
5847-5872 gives 1.1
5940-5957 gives -0.1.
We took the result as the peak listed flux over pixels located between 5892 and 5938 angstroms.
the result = 6.778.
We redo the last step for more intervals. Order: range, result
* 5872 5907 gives 6.973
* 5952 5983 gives 7.262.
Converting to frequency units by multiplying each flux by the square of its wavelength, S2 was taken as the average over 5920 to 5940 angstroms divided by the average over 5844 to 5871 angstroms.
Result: 1.05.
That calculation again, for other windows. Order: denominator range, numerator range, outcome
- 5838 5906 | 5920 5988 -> 1.09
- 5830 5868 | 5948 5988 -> 1.05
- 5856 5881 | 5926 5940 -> 1.04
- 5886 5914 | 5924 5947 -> 1.17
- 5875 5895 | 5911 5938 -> 1.14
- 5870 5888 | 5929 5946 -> 1.03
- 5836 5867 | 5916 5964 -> 1.04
